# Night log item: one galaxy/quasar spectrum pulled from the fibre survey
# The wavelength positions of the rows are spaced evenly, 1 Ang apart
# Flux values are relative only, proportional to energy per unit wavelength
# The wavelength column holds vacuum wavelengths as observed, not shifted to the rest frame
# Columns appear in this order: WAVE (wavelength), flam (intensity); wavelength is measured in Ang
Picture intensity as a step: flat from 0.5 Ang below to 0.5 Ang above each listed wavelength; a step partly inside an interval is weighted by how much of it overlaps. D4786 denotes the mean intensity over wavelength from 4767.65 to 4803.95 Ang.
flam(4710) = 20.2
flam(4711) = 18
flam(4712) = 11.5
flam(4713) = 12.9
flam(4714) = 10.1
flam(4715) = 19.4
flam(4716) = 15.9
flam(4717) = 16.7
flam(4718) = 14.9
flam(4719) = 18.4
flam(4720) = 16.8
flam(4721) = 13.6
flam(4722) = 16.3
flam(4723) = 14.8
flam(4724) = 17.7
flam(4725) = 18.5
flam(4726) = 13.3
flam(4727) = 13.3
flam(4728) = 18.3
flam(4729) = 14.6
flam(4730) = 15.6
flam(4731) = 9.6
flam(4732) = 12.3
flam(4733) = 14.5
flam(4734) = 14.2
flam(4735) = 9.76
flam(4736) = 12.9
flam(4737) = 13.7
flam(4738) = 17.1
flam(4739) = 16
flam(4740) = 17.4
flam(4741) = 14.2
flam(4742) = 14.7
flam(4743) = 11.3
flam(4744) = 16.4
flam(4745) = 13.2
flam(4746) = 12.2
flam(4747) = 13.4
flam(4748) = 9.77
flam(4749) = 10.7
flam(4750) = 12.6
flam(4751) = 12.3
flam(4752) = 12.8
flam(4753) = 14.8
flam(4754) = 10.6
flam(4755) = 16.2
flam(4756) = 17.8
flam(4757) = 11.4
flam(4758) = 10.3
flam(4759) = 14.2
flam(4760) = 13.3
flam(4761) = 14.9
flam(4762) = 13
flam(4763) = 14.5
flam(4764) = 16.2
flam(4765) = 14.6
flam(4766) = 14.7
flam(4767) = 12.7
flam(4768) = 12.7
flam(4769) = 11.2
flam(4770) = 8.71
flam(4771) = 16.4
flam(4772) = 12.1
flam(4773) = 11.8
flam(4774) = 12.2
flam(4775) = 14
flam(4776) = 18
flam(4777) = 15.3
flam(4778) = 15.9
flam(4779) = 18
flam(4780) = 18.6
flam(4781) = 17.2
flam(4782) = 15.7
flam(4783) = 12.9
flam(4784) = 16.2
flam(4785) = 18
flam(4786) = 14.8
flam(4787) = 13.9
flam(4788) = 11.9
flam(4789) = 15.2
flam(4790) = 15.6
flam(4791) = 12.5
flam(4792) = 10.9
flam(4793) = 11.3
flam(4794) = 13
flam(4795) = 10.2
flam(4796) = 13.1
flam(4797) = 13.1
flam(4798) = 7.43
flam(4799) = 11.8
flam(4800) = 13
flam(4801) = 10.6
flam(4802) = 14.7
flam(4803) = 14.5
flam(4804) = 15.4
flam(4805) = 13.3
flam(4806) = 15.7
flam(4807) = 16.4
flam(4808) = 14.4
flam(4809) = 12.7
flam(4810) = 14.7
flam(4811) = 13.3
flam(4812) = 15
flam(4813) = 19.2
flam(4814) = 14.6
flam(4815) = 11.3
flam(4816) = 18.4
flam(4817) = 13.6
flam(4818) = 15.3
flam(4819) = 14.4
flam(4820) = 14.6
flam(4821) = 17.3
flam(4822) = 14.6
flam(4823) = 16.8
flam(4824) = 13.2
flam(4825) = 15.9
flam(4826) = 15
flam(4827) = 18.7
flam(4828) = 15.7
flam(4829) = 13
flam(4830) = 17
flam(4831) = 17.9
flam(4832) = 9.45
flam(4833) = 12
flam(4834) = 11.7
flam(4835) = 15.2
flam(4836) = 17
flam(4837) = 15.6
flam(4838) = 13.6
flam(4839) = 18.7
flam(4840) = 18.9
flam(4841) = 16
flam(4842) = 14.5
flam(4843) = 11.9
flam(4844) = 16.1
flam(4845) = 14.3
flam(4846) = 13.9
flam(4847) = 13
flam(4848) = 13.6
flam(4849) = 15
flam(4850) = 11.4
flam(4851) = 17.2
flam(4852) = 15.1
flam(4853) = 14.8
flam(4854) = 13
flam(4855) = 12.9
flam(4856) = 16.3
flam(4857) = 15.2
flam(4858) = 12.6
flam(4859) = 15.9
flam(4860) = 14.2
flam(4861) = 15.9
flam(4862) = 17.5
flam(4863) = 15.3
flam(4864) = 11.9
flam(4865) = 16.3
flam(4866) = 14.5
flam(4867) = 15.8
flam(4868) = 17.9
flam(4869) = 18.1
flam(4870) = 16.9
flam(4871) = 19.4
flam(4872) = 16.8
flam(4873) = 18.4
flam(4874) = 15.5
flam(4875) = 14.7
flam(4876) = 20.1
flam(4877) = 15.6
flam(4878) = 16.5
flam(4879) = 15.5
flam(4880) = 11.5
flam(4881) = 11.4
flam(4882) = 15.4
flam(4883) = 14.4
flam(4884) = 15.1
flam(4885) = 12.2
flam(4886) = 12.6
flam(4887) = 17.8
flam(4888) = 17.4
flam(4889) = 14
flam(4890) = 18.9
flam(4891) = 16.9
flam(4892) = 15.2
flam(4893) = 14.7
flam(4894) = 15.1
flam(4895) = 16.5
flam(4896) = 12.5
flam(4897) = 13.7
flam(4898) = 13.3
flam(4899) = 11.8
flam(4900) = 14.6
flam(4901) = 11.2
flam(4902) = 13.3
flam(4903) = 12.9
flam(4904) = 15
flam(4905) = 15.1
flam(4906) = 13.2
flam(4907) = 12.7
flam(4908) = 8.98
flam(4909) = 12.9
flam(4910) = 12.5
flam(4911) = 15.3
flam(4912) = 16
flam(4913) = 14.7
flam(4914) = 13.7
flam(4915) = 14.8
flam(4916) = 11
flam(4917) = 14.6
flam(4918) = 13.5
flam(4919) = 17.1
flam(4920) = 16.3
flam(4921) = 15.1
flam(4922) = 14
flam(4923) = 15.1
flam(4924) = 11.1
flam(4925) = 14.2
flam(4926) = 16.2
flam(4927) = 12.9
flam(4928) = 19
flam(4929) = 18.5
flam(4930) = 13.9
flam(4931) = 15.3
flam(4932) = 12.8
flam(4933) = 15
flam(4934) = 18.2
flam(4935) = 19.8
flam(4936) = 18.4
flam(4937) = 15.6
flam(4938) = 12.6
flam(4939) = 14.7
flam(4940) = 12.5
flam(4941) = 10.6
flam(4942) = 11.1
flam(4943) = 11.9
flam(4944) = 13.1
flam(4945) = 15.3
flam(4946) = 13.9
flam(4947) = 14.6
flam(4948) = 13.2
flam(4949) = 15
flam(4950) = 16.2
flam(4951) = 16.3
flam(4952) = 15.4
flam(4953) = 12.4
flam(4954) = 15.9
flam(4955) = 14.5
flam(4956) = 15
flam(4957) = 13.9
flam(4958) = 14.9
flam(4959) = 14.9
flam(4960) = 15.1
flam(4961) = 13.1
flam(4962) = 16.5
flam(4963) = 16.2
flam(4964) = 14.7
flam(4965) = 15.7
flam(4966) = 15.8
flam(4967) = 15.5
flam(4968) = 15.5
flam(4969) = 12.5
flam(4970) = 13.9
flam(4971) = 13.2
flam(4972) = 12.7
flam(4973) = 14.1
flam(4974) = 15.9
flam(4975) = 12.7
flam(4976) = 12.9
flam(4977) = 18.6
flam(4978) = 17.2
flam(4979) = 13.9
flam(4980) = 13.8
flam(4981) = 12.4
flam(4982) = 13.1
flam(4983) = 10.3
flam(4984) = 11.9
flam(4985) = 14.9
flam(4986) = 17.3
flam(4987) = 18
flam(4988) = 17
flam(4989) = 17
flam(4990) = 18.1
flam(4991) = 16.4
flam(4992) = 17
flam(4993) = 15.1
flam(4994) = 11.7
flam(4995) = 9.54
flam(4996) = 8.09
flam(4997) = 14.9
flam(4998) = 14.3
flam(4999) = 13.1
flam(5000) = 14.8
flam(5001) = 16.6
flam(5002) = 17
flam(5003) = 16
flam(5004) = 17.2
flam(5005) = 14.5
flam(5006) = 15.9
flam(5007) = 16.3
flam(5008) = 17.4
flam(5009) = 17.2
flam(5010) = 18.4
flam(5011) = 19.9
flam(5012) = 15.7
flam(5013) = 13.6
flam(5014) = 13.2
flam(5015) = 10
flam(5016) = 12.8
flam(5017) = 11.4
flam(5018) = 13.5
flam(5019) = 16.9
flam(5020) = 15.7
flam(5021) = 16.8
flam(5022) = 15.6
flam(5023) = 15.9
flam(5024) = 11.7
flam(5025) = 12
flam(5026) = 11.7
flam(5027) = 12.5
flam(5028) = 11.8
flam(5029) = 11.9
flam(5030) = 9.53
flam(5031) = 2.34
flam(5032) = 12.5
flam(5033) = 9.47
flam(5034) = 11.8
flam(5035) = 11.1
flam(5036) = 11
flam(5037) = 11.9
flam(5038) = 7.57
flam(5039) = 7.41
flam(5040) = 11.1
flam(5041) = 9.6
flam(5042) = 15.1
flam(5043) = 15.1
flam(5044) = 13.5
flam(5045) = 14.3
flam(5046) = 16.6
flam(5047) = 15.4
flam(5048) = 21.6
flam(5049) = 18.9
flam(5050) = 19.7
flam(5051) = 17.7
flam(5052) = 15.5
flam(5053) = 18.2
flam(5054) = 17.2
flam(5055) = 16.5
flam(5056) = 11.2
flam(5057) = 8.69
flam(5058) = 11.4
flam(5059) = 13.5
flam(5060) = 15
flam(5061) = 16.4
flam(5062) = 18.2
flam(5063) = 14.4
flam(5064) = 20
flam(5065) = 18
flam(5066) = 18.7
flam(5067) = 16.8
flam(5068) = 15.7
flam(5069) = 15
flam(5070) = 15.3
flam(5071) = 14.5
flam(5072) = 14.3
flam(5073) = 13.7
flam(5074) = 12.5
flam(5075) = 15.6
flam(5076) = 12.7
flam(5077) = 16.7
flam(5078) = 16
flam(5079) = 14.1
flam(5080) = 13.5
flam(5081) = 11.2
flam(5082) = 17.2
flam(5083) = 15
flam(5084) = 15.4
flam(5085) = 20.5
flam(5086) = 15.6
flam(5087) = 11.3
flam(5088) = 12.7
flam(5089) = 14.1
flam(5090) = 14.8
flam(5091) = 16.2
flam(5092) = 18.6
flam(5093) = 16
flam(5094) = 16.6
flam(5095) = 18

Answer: 13.7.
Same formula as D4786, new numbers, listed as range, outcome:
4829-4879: 15.3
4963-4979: 14.7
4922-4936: 15.6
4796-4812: 13.4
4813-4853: 15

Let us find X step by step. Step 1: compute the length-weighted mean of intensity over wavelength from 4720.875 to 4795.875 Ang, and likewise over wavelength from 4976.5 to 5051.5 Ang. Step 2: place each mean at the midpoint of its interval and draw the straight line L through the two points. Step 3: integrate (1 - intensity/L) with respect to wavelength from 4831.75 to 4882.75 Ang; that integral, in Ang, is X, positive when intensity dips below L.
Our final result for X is -3.9 Ang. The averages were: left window 14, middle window 15.1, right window 14.1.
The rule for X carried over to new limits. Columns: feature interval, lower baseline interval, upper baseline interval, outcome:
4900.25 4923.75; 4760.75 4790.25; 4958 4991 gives 1.4 Ang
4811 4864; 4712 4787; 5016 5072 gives -2.7 Ang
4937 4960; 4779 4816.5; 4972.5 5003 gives 0.7 Ang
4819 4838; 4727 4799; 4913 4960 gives -1.2 Ang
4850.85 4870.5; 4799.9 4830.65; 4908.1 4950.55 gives -0.7 Ang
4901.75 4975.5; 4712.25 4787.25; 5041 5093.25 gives 2.6 Ang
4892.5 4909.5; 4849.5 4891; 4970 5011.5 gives 2.2 Ang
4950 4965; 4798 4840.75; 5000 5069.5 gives -0.5 Ang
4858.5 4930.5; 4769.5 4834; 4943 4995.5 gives -1.9 Ang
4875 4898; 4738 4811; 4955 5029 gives -1.4 Ang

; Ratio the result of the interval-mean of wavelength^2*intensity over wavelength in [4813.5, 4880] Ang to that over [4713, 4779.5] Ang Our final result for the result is 1.1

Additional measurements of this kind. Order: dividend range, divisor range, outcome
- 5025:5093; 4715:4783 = 1.13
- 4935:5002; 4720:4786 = 1.12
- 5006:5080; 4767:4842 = 1.09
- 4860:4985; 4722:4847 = 1.09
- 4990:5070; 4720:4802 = 1.15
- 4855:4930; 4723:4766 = 1.14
